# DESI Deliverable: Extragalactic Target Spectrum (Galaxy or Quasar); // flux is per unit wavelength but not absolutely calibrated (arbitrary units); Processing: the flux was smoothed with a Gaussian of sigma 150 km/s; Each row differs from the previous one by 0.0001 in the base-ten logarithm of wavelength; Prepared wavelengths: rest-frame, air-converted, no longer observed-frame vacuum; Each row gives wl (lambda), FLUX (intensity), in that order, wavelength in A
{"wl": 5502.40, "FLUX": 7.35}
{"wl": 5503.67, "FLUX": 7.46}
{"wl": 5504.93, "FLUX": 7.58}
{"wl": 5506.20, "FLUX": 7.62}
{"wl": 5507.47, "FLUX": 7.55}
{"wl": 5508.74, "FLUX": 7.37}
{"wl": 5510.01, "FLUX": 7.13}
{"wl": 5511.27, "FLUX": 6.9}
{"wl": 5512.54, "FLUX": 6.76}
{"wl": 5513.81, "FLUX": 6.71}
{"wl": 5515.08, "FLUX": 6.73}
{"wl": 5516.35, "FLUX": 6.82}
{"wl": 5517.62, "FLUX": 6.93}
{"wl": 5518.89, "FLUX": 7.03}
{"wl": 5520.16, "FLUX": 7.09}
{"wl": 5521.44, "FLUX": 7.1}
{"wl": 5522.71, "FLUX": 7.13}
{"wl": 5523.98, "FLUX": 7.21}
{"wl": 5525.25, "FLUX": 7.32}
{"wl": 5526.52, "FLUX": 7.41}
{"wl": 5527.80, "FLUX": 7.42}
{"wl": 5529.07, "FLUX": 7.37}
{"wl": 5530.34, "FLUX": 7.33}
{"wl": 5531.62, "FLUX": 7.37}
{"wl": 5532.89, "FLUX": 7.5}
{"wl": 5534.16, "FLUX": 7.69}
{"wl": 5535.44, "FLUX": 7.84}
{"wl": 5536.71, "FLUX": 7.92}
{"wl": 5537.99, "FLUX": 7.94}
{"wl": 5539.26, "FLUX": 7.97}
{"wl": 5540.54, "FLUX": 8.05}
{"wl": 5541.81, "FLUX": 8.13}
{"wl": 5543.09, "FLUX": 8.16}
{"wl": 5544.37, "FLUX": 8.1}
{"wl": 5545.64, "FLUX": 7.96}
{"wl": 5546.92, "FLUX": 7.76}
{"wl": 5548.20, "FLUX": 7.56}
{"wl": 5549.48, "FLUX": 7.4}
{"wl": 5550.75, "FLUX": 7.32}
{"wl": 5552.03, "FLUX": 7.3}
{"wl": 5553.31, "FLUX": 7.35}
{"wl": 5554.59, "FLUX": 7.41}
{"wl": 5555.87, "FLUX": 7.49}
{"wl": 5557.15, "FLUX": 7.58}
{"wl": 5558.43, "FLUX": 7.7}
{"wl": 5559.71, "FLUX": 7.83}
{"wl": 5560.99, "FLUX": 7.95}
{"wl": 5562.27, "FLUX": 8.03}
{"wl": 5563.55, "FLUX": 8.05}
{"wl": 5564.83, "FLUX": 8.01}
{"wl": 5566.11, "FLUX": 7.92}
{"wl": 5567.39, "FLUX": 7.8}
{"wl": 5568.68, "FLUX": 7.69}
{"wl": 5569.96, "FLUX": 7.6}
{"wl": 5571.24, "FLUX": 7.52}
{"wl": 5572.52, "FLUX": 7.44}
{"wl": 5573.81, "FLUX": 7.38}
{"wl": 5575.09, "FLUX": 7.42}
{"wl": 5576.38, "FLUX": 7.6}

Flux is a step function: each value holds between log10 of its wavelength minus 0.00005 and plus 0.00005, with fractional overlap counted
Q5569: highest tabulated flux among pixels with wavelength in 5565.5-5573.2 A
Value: 7.92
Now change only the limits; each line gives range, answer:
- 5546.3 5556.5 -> 7.76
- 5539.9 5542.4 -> 8.13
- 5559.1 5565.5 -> 8.05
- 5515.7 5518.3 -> 6.93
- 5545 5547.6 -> 7.96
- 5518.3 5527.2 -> 7.41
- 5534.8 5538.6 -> 7.94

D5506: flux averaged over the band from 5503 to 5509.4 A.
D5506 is 7.51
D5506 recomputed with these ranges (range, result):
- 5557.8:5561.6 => 7.83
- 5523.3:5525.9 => 7.28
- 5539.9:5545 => 8.1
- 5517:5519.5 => 6.98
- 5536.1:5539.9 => 7.94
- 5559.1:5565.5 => 7.98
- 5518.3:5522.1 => 7.06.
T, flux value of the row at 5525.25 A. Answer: 7.32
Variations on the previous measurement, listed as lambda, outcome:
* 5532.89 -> 7.5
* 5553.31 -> 7.35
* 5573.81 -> 7.38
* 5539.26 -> 7.97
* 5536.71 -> 7.92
